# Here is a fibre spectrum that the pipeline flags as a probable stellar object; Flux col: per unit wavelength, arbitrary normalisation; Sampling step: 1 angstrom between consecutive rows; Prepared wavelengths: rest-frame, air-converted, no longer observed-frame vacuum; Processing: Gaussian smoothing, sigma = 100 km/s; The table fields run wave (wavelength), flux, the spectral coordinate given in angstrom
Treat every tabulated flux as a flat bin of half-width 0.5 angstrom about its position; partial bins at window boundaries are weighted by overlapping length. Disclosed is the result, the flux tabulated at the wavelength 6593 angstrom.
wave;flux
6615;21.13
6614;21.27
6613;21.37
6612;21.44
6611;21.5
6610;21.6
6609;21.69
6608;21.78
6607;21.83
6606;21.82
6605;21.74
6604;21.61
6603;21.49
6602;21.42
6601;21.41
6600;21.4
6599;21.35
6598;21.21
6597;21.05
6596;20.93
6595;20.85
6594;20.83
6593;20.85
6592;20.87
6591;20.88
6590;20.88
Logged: 20.85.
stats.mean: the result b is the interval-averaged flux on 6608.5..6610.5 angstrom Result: 21.6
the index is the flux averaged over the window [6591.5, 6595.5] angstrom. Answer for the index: 20.9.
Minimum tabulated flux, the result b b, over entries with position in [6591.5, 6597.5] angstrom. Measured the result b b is 20.83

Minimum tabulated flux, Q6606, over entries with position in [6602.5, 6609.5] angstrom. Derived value 21.49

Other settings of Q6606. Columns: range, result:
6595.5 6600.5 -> 20.93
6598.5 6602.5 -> 21.35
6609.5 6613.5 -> 21.37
